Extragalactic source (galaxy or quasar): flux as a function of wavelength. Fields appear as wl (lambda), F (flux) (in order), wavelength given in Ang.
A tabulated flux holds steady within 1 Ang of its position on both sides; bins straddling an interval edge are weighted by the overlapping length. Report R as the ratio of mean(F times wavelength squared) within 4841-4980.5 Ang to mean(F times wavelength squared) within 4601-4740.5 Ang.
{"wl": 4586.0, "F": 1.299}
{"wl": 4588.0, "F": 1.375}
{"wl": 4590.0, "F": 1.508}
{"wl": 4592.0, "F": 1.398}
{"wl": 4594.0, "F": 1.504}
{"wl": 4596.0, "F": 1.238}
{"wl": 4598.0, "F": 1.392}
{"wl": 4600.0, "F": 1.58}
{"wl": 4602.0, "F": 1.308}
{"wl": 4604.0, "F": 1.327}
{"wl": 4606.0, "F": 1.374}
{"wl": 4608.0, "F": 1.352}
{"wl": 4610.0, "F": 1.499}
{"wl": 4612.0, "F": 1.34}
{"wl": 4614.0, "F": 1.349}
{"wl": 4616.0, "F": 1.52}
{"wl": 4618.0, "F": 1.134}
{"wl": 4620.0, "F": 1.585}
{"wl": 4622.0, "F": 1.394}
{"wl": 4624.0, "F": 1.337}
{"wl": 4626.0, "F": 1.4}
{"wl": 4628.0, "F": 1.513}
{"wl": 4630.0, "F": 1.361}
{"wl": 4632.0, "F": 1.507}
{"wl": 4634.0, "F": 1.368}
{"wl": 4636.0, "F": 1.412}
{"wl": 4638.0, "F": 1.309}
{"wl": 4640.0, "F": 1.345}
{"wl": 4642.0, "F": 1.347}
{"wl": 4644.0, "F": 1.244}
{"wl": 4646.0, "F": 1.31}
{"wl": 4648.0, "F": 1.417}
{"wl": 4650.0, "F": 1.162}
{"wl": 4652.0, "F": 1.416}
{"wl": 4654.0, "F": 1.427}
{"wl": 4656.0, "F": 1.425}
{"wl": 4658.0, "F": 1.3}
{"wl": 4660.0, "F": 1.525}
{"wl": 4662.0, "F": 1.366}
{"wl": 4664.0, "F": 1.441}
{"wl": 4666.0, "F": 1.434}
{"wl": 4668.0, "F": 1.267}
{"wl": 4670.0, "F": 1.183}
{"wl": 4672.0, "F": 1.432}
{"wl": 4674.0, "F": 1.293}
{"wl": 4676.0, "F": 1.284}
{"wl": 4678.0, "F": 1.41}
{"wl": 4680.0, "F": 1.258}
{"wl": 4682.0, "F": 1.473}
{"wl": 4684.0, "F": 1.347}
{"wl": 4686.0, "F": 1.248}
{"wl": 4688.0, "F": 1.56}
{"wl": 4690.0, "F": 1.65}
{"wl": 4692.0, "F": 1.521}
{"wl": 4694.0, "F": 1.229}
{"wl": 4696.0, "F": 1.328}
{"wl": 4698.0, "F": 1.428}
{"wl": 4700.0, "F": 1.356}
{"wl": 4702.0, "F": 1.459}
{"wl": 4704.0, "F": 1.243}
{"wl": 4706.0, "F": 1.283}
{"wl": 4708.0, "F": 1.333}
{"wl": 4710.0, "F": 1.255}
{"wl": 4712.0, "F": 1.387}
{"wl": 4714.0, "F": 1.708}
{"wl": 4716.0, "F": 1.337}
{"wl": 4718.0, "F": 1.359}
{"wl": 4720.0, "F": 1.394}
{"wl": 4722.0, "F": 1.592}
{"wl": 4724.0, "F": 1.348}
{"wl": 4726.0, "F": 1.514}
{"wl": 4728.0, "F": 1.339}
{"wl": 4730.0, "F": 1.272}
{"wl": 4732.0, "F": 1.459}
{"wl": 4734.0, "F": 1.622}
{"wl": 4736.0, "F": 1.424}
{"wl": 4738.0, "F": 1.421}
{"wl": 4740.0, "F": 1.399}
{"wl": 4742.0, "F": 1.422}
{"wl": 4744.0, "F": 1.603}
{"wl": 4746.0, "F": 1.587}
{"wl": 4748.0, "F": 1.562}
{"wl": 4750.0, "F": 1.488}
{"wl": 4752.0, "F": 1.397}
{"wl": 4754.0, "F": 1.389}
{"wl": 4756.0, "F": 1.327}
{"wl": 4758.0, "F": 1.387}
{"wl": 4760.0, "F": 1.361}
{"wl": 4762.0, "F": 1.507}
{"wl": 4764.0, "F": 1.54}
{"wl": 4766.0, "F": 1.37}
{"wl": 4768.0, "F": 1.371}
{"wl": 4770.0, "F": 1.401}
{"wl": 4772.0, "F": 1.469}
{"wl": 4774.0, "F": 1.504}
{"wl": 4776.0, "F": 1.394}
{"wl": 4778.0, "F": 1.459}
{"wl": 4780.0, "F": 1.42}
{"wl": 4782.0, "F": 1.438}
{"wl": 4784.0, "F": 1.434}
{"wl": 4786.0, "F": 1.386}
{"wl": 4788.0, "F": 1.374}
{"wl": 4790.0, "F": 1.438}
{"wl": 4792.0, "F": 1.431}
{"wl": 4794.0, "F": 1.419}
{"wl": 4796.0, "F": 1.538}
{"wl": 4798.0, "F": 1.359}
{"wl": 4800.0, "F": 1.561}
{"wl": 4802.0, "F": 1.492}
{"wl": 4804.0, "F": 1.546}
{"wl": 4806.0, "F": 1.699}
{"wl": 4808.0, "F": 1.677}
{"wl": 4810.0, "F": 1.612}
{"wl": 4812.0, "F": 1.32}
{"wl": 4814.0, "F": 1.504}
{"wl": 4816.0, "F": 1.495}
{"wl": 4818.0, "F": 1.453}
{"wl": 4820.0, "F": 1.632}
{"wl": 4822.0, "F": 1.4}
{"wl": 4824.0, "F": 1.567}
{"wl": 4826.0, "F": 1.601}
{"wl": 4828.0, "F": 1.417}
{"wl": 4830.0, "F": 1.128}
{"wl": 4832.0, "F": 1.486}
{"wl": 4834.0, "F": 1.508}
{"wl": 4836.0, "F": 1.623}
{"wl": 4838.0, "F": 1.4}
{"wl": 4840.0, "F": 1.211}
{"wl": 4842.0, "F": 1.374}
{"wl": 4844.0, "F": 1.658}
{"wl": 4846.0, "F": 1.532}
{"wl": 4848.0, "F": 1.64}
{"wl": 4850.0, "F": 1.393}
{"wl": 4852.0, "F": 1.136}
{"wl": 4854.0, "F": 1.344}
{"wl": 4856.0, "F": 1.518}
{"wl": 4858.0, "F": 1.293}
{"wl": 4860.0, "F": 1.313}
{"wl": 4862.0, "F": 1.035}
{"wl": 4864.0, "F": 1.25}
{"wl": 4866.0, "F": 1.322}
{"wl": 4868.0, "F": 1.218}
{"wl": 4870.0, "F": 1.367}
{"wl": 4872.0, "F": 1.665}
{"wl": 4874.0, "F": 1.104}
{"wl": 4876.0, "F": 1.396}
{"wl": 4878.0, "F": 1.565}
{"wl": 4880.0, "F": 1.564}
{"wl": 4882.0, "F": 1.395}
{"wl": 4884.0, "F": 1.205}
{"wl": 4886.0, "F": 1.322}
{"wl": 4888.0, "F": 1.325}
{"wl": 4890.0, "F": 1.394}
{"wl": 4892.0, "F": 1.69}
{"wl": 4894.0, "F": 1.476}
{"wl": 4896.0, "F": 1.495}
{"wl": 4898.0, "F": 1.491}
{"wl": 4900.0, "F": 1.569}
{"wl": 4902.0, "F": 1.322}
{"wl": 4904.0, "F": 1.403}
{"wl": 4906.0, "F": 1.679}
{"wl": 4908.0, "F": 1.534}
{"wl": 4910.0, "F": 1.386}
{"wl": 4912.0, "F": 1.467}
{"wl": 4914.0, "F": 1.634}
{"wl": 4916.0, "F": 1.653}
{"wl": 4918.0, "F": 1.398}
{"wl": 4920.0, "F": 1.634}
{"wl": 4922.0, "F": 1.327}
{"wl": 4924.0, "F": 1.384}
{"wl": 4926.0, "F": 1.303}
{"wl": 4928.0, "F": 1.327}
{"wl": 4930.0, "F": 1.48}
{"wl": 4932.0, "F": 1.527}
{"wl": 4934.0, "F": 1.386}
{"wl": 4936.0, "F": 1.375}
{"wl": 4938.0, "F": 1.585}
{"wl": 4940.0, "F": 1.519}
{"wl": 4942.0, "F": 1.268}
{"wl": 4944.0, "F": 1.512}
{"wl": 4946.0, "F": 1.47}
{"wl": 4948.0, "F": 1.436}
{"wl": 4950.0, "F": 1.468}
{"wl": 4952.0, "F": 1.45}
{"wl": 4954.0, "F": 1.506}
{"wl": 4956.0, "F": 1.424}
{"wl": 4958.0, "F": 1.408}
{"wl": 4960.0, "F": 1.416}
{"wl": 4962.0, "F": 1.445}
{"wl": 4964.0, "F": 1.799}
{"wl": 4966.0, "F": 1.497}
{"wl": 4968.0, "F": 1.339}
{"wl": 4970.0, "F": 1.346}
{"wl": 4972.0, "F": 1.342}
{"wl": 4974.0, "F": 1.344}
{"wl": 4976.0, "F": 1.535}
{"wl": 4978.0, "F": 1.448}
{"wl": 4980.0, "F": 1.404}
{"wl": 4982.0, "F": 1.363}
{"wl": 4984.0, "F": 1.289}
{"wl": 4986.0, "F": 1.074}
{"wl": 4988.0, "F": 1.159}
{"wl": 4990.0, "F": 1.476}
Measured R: 1.1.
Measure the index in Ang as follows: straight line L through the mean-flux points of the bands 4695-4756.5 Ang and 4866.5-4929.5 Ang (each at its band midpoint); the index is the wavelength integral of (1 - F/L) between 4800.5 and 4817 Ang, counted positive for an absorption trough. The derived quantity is -1.3 Ang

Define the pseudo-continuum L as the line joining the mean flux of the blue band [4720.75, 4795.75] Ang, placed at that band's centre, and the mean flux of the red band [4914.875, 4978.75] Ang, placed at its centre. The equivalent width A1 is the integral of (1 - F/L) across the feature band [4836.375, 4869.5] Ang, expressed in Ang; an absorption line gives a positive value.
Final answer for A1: 2.0 Ang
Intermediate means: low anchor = 1.44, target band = 1.36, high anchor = 1.45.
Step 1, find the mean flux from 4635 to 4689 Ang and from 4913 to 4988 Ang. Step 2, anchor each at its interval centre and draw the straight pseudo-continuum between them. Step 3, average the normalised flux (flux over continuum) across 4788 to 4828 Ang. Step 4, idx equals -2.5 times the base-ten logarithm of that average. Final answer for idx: -0.08 mag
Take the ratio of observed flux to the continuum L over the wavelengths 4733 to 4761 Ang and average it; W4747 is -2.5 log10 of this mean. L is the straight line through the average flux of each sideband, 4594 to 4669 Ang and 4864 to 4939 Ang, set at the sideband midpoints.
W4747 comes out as -0.04 mag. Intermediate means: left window 1.38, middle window 1.46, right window 1.44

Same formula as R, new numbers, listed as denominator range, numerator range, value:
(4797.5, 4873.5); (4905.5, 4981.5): 1.06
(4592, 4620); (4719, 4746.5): 1.11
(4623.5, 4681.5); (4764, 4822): 1.15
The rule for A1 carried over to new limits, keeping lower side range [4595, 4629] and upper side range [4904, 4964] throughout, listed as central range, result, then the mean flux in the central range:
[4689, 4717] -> 0.4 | 1.39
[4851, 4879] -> 2.5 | 1.32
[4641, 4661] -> 0.6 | 1.36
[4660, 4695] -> 0.6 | 1.38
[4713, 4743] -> -0.5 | 1.44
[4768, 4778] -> -0.1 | 1.44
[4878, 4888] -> 0.5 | 1.39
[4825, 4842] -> 0.3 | 1.42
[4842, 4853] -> -0.1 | 1.46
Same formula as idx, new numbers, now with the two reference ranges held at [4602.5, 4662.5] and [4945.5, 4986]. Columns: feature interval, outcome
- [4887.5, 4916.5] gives -0.06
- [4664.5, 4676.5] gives 0.05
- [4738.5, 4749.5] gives -0.09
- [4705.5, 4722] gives -0.01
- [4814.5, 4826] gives -0.08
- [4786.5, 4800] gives -0.03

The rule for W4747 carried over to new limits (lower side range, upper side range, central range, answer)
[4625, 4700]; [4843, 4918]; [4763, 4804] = -0.03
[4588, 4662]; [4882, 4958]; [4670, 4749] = 0.00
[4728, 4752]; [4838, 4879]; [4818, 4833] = -0.05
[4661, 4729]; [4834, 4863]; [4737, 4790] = -0.04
